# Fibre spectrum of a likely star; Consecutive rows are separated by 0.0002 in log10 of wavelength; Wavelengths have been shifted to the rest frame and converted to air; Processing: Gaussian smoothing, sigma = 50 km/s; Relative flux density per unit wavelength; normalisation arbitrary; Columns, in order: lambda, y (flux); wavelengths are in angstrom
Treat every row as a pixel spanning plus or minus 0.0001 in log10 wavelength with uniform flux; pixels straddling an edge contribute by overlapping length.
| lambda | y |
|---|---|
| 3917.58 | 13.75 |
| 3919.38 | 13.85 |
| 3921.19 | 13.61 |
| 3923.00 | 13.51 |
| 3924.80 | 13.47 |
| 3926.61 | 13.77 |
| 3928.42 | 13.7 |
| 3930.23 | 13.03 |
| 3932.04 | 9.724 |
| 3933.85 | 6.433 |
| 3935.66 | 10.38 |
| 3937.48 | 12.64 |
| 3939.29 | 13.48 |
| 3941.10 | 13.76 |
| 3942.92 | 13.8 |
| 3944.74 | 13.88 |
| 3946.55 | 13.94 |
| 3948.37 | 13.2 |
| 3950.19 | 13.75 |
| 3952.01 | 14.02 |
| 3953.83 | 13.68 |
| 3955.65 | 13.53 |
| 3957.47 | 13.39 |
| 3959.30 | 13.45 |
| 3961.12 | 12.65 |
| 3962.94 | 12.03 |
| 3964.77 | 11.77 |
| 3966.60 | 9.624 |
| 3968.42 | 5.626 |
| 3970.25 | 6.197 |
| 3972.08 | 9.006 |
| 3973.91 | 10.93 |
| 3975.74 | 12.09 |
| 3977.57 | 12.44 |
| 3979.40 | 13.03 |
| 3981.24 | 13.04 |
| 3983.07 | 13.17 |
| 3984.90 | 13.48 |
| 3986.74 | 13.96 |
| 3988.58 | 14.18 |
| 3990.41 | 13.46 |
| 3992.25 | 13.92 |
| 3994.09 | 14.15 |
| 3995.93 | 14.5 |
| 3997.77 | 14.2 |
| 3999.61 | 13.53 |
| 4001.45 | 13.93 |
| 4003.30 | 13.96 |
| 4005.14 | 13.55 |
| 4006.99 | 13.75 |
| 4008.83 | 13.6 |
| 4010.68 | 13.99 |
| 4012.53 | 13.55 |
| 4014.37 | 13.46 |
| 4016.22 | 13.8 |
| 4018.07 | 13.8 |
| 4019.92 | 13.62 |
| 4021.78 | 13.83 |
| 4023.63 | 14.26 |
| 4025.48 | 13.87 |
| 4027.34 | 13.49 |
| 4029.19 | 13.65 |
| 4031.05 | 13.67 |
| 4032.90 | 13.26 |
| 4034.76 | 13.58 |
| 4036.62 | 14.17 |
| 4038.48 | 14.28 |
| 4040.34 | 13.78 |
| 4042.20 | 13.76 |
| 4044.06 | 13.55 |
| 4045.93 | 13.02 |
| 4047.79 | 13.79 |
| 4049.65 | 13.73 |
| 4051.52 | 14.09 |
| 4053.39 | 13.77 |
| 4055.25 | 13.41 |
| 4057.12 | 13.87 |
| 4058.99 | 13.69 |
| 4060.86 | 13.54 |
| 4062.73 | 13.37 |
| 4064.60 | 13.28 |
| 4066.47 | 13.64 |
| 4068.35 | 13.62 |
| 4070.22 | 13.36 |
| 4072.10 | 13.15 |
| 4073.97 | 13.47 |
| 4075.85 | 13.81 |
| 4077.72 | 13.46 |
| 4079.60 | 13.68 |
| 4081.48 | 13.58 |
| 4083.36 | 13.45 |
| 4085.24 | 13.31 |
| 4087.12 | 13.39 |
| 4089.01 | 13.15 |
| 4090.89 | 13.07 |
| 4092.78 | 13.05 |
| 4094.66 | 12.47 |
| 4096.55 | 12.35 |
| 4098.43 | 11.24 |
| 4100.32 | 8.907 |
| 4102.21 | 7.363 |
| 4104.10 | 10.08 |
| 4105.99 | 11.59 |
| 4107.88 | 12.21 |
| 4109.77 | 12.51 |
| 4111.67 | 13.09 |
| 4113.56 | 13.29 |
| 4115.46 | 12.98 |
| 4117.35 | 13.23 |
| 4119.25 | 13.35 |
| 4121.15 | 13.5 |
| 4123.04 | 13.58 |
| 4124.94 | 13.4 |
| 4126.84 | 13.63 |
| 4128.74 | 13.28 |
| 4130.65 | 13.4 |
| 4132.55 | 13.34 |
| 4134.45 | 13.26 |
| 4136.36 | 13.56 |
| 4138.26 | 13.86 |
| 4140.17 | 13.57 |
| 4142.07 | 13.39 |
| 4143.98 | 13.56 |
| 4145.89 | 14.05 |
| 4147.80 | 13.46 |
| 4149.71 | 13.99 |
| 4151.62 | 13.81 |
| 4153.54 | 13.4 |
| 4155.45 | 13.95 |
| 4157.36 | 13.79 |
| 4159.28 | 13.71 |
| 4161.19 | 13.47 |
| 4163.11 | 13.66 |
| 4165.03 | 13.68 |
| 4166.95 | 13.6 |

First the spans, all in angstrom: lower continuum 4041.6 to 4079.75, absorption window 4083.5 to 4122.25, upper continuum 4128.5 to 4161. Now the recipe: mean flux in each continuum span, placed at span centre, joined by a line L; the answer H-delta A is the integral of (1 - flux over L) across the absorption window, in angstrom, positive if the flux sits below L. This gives 3.9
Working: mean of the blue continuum 13.6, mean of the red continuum 13.6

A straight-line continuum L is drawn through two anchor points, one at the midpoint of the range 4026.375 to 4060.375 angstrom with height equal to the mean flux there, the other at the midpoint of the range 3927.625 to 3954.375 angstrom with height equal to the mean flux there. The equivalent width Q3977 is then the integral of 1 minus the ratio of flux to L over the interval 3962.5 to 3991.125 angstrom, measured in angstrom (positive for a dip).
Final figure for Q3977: 3.3 angstrom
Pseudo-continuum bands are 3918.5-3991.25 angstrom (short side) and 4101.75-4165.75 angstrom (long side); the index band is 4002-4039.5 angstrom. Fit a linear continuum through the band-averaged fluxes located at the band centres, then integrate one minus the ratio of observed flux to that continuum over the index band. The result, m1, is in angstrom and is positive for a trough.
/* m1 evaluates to -3.3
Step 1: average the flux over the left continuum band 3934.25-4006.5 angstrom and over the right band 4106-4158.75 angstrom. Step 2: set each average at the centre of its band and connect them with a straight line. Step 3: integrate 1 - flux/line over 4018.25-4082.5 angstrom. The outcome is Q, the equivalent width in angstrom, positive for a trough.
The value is -3.1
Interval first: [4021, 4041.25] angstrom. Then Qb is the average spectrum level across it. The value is 13.8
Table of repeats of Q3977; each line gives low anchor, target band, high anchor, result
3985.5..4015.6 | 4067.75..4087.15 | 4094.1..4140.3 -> -0.8 angstrom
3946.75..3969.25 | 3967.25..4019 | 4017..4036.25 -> 1.1 angstrom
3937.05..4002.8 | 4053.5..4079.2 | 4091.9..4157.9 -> -1.5 angstrom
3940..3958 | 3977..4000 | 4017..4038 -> 0.1 angstrom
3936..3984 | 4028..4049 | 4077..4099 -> -1.6 angstrom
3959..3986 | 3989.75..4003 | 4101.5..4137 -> -2.9 angstrom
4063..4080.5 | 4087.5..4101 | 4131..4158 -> 1.4 angstrom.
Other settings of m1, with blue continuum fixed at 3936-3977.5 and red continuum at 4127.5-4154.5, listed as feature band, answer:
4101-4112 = 1.91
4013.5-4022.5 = -0.80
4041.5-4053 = -0.76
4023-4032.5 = -0.82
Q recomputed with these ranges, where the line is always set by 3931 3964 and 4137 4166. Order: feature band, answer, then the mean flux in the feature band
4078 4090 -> -0.07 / 13.4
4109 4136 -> 0.51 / 13.3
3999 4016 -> -0.99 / 13.7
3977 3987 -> -0.26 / 13.2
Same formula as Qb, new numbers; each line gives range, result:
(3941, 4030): 13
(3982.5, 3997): 13.9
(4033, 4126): 13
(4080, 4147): 12.8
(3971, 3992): 12.6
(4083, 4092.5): 13.2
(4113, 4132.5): 13.4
